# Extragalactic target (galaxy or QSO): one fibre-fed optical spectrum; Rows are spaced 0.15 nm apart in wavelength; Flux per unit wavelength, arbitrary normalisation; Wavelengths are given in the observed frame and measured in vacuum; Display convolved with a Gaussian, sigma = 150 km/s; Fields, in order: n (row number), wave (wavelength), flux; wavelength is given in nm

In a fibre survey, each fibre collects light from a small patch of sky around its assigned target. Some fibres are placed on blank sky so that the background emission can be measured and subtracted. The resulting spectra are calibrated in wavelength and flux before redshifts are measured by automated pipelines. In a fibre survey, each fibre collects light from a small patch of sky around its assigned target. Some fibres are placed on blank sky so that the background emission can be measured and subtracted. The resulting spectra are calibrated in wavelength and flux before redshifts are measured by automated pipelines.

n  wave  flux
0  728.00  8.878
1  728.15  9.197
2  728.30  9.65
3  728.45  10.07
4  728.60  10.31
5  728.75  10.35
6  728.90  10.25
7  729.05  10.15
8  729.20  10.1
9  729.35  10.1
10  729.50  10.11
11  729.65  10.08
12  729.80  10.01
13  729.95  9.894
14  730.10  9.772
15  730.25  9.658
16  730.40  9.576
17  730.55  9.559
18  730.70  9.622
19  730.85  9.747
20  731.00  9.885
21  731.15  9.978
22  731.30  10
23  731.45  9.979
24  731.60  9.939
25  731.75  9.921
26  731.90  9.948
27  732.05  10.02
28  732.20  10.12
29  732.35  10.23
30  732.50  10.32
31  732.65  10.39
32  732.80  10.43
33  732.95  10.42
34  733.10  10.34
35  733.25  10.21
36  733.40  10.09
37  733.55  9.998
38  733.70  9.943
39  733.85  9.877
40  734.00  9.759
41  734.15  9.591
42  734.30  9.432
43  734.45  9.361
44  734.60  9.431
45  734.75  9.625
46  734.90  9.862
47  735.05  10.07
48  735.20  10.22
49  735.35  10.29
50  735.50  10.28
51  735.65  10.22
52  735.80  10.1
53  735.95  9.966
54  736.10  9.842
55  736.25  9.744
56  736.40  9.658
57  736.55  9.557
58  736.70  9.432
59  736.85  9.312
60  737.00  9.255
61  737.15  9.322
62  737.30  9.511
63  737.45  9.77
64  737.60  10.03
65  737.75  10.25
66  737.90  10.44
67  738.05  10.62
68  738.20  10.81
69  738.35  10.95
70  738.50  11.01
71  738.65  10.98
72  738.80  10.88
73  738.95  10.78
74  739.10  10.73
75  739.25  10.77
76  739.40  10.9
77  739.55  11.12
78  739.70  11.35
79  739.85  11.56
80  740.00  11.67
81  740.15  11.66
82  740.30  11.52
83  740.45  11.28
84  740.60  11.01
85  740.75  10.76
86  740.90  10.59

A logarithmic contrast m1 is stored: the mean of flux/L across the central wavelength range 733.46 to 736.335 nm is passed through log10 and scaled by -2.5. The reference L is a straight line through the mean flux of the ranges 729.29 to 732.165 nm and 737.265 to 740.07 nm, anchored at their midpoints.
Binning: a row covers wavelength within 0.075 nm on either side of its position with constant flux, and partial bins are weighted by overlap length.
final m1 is 0.05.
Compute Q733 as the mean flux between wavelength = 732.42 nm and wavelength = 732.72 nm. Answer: 10.4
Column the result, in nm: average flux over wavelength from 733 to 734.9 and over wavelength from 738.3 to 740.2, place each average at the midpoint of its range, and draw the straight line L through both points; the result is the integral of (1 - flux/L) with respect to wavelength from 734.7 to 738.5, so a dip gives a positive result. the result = 0.17 nm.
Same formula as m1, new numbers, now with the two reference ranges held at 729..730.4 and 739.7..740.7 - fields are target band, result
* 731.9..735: 0.054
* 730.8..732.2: 0.028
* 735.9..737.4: 0.146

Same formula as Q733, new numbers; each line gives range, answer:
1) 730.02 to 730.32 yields 9.72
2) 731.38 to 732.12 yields 9.96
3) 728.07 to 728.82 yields 9.91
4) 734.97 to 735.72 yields 10.2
